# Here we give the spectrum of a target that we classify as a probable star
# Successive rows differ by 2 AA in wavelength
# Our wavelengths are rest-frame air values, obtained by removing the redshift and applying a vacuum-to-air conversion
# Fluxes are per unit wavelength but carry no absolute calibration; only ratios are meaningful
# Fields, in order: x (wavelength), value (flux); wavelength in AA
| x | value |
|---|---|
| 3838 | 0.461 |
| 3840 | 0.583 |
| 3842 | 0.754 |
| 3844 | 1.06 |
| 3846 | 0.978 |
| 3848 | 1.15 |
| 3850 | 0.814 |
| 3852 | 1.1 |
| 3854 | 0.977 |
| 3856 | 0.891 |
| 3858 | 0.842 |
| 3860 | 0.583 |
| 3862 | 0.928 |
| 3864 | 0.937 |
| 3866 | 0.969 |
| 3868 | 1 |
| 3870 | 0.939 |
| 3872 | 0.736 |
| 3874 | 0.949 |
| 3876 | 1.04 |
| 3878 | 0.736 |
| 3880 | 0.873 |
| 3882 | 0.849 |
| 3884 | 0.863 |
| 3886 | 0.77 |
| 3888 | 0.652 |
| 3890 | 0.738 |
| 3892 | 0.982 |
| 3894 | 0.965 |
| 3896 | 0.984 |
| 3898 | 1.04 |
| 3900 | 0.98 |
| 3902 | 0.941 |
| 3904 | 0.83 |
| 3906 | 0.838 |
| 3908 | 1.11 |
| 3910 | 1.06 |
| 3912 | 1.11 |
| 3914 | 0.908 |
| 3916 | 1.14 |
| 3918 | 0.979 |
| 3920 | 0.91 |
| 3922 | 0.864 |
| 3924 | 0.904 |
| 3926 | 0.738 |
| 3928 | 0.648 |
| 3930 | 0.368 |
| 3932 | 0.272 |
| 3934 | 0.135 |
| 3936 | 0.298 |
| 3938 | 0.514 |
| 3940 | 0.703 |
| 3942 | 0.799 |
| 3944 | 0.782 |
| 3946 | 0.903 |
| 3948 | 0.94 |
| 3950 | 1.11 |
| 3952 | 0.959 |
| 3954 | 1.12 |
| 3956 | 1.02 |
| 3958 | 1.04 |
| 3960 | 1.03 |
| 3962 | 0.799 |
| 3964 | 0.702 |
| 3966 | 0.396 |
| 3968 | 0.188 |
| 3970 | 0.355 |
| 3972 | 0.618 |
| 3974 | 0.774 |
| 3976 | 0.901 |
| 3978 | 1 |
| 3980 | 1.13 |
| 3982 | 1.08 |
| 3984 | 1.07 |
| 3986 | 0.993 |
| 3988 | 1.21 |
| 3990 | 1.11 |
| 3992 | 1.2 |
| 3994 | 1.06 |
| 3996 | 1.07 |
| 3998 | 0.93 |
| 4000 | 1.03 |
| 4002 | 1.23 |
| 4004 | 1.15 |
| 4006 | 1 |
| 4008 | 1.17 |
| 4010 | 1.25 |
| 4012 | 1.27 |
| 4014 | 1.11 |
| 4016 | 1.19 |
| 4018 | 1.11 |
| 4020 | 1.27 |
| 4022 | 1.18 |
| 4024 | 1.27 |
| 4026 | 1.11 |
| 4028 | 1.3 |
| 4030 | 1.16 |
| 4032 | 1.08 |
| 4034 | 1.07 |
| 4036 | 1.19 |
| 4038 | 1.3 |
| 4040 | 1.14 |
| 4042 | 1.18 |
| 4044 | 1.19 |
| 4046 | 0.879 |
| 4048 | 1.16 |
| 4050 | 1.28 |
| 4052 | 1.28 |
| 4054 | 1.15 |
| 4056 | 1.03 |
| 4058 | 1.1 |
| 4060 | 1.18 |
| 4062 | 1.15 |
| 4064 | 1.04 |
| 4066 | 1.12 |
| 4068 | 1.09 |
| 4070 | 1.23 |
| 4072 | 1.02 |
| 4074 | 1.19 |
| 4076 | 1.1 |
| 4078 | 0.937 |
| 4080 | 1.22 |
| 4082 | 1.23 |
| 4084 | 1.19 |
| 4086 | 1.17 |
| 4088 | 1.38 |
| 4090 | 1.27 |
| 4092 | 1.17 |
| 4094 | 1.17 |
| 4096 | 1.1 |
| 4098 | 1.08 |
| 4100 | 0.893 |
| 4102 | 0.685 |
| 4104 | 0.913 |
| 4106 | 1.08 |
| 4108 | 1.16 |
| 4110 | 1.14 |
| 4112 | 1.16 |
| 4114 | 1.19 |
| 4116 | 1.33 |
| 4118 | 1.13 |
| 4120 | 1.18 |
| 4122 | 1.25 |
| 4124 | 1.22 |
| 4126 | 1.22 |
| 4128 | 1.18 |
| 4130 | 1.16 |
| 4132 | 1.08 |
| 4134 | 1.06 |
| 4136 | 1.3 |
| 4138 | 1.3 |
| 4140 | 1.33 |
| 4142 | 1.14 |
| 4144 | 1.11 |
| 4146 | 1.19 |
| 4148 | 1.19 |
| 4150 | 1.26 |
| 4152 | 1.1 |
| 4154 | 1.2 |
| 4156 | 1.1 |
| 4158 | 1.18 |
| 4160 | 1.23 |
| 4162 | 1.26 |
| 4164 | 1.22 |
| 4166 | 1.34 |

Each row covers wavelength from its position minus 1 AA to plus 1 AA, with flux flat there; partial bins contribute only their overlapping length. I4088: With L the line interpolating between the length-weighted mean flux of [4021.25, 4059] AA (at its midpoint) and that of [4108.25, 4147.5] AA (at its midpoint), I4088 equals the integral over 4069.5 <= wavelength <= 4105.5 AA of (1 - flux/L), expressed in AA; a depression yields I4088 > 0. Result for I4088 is 2.2 AA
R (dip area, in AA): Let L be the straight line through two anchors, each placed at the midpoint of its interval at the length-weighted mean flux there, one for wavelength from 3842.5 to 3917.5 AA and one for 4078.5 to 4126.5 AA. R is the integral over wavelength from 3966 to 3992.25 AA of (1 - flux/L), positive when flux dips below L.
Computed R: 4.1 AA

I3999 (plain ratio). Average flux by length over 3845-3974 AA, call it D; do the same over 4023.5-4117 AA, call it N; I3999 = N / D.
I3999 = 1.37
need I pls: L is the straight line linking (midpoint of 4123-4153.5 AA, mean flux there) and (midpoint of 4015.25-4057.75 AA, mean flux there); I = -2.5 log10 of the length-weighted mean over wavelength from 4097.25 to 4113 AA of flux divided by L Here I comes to 0.17 mag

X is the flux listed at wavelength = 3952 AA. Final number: 0.959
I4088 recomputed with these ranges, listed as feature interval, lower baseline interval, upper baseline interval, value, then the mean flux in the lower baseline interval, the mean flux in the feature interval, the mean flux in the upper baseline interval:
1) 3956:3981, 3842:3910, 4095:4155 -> 6.06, 0.91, 0.755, 1.14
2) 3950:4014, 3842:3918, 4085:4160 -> 3.53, 0.924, 0.968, 1.16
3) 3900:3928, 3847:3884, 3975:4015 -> 1.08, 0.905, 0.939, 1.1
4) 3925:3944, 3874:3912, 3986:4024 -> 9.23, 0.91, 0.512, 1.14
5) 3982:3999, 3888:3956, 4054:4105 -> -2.26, 0.836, 1.08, 1.11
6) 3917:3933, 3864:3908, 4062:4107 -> 3.84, 0.895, 0.71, 1.1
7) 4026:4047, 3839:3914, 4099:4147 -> -1.75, 0.907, 1.15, 1.14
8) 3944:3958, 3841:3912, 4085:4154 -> -0.10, 0.913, 0.995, 1.16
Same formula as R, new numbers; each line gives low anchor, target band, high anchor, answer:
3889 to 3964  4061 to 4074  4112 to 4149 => -0.3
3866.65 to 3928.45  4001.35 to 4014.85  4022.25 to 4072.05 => -1.0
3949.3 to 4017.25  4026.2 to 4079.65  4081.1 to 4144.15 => -3.2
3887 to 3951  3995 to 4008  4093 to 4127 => -1.8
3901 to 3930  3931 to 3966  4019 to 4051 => 8.0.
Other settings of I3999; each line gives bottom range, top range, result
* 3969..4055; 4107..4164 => 1.09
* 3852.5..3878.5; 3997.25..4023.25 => 1.29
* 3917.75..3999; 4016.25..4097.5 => 1.42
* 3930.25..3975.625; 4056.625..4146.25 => 1.64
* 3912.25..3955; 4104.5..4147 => 1.54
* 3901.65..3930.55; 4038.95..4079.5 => 1.25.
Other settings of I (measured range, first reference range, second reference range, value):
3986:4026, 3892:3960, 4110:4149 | -0.16 mag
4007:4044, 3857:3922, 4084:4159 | -0.13 mag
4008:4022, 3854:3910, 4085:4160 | -0.15 mag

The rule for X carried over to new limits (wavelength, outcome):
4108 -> 1.16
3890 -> 0.738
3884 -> 0.863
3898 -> 1.04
